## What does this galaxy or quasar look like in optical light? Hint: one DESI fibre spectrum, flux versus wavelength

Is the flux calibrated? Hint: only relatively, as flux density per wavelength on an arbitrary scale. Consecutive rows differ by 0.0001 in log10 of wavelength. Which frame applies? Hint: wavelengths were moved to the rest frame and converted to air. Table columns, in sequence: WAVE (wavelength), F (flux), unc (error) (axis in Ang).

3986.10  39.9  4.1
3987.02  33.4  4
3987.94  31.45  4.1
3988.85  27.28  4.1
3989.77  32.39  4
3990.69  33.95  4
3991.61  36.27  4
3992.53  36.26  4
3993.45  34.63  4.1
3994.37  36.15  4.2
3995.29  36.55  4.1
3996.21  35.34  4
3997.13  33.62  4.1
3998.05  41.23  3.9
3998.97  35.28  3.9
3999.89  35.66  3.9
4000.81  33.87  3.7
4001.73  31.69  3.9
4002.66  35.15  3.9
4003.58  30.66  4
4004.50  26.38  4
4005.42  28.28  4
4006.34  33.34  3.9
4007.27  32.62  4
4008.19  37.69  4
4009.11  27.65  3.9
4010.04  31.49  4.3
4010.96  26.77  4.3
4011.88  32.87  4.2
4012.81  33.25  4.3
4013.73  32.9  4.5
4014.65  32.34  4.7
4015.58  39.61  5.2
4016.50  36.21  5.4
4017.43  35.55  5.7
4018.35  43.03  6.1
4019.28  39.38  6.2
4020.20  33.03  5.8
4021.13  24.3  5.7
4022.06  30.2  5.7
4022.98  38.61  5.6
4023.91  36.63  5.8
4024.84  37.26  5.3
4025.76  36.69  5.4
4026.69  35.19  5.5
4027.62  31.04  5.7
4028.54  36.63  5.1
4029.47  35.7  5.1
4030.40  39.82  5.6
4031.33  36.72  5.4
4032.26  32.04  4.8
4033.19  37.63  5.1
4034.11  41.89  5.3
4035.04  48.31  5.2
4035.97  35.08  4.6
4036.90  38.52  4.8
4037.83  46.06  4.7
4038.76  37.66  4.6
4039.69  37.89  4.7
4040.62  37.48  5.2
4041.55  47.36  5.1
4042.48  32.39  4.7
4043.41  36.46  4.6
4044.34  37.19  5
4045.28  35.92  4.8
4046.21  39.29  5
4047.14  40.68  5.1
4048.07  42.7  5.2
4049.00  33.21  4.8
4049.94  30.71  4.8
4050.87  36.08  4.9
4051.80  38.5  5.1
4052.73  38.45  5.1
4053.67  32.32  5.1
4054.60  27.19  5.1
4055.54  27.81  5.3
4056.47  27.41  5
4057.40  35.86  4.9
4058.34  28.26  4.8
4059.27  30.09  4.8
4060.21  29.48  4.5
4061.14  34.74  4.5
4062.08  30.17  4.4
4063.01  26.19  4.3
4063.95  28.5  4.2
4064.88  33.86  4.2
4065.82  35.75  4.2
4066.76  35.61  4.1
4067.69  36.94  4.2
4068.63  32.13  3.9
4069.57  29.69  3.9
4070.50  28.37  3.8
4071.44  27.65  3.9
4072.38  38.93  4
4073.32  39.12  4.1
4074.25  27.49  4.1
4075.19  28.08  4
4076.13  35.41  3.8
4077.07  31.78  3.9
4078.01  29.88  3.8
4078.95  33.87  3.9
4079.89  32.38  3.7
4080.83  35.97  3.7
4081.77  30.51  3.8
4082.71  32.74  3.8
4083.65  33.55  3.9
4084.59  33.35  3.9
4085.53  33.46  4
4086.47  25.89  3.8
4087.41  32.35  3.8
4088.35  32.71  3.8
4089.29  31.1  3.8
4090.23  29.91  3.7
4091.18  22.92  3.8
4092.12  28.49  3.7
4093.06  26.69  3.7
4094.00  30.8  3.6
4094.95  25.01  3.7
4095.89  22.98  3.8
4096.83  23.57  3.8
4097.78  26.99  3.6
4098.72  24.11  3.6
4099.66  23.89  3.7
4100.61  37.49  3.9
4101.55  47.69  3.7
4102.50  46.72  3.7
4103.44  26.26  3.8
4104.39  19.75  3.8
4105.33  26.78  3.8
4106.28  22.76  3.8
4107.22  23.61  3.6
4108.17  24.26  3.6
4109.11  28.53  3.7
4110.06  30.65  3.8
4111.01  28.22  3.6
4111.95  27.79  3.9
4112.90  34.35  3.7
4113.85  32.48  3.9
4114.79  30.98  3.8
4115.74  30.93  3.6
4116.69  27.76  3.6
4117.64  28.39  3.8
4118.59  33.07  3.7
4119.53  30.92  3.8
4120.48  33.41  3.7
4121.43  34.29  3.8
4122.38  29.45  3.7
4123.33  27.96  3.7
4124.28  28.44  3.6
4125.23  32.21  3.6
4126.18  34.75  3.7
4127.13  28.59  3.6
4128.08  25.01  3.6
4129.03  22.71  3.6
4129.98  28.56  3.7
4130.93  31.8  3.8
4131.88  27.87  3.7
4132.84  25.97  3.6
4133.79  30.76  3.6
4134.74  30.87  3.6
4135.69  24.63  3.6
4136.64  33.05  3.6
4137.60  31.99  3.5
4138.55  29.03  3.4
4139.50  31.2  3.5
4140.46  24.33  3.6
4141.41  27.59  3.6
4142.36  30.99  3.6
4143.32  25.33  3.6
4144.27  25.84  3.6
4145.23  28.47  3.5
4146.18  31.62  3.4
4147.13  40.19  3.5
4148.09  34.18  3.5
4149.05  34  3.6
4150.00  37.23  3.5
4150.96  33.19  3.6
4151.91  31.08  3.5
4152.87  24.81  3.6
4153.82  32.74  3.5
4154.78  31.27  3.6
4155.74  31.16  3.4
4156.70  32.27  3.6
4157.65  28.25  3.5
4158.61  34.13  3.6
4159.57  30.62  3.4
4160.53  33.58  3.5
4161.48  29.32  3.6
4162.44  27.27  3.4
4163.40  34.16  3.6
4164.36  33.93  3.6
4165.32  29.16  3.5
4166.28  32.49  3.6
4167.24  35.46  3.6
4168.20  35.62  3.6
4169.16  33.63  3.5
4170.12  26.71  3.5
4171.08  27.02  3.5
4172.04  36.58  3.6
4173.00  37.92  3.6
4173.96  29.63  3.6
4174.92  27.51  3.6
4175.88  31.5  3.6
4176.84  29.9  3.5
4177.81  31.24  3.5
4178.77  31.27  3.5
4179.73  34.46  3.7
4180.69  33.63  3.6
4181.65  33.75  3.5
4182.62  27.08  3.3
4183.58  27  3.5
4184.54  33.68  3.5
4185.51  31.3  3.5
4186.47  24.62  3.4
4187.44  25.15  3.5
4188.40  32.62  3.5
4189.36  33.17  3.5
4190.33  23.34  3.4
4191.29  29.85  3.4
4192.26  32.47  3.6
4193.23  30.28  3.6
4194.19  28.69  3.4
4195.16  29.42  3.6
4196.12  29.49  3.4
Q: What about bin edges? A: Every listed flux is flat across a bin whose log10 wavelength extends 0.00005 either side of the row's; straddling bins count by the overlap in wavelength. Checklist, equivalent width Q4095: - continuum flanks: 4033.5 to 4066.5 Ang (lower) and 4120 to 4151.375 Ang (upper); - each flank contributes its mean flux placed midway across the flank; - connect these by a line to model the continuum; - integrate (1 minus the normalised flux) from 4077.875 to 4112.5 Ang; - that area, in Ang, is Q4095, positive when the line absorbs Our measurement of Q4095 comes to 3.29 Ang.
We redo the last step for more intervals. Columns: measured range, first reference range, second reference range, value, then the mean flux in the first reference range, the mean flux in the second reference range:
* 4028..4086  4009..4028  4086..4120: -4.9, 34.1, 29.1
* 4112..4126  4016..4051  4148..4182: 1.1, 37.1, 31.9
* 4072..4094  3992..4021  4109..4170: 0.4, 34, 30.6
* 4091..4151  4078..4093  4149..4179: 3.5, 31.1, 31.7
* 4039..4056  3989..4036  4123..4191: -1.2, 34.8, 30.5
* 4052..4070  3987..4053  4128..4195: 1.2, 35.5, 30.6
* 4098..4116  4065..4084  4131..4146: 0.5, 32.8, 28.7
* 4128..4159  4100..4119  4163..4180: 1.2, 30.4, 32.1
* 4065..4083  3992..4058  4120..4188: 0.4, 35.3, 30.7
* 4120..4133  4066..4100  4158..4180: 0.7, 30.5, 31.8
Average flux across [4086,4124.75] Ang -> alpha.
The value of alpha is 29.3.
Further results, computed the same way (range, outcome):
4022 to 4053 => 37.6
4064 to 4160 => 30.4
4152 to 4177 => 31.4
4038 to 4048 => 38.6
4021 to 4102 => 33.4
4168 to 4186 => 31.5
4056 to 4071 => 31.4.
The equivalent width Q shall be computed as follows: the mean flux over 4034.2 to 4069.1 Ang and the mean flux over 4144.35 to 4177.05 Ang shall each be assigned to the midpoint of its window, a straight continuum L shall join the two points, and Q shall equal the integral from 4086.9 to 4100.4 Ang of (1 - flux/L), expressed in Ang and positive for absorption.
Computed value 2.6 Ang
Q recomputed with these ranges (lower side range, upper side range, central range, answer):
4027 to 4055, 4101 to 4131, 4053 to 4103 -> 3.6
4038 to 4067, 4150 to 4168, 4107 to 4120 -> 1.3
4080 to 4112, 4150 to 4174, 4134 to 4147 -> 0.8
